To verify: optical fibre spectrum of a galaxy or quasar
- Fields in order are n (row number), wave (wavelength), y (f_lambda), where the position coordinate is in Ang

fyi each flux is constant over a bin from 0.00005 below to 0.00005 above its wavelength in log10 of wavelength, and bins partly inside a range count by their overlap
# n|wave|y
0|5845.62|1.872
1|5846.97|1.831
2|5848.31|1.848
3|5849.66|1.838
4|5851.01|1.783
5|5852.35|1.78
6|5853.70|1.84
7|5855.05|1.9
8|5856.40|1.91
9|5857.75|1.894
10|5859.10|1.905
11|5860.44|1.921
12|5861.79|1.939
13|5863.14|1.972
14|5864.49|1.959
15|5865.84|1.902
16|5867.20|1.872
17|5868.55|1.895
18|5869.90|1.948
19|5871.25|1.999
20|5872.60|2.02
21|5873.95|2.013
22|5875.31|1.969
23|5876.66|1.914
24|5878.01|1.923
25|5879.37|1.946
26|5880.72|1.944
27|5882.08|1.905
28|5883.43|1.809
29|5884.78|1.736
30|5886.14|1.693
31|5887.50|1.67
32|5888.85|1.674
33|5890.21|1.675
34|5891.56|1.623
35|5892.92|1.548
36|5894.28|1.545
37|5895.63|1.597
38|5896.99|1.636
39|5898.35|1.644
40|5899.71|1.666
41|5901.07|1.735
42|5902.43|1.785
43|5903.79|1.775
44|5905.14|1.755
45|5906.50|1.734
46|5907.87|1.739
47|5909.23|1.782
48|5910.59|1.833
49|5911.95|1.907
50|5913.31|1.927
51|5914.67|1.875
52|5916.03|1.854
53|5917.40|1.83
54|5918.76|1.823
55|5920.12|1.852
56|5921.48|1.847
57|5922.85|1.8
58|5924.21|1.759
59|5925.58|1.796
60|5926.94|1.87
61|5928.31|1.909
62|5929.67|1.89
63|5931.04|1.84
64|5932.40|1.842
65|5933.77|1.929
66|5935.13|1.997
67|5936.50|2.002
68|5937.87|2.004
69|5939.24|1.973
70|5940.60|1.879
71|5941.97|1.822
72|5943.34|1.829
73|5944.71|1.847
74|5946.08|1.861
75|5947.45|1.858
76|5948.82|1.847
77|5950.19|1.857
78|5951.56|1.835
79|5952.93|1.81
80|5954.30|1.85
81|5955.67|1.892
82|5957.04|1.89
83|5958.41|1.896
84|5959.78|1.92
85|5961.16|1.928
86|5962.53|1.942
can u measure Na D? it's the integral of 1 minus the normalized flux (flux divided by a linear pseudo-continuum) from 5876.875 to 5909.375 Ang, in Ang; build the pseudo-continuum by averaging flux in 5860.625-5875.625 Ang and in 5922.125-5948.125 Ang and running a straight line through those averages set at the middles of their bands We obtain 3.2 Ang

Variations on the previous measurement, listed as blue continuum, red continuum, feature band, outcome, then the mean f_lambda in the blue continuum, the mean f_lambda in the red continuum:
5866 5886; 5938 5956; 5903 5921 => 0.6 Ang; 1.91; 1.86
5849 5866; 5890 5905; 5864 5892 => -1.4 Ang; 1.89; 1.66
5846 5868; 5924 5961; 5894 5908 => 1.4 Ang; 1.88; 1.88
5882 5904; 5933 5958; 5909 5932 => -0.8 Ang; 1.68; 1.89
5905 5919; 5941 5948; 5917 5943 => -0.6 Ang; 1.83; 1.84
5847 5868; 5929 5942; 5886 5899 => 1.9 Ang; 1.88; 1.92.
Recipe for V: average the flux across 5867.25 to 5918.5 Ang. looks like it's 1.8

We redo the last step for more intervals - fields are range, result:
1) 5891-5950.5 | 1.81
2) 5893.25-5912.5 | 1.72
